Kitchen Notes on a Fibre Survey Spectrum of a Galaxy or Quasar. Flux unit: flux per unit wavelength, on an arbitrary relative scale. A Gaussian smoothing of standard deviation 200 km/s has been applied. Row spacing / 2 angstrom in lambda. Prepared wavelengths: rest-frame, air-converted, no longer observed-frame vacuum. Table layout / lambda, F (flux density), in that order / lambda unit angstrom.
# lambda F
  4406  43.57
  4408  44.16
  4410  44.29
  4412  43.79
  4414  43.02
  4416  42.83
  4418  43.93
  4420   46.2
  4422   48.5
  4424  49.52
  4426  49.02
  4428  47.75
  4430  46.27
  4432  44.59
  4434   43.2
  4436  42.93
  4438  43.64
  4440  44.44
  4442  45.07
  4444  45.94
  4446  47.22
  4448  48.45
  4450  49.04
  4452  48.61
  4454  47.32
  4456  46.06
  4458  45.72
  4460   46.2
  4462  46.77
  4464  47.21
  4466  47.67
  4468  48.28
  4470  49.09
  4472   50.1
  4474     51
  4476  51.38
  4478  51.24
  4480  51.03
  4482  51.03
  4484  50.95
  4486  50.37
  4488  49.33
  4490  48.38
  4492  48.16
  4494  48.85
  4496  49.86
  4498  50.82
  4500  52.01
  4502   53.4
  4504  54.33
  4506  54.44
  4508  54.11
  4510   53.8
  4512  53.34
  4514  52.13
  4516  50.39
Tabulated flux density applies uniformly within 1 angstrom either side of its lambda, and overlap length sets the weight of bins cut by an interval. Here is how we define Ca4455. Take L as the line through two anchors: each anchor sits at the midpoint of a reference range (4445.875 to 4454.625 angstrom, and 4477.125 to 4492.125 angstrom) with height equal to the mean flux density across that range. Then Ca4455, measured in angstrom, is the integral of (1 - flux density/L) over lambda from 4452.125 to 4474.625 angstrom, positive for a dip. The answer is 0.6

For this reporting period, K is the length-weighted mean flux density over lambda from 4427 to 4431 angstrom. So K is 47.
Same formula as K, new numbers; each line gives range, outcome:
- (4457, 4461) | 46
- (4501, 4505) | 53.9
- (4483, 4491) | 49.8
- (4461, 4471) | 47.8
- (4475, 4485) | 51.1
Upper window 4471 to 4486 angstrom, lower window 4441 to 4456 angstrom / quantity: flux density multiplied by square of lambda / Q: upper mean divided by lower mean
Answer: 1.1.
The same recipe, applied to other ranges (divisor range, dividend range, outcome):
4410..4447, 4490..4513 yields 1.18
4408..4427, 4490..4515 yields 1.18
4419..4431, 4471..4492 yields 1.08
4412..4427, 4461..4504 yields 1.12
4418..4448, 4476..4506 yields 1.13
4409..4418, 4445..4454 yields 1.13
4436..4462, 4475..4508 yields 1.12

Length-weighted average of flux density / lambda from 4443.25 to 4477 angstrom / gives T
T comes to 48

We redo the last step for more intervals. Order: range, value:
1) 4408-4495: 47.3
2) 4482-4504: 50.4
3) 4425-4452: 46.1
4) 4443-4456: 47.6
